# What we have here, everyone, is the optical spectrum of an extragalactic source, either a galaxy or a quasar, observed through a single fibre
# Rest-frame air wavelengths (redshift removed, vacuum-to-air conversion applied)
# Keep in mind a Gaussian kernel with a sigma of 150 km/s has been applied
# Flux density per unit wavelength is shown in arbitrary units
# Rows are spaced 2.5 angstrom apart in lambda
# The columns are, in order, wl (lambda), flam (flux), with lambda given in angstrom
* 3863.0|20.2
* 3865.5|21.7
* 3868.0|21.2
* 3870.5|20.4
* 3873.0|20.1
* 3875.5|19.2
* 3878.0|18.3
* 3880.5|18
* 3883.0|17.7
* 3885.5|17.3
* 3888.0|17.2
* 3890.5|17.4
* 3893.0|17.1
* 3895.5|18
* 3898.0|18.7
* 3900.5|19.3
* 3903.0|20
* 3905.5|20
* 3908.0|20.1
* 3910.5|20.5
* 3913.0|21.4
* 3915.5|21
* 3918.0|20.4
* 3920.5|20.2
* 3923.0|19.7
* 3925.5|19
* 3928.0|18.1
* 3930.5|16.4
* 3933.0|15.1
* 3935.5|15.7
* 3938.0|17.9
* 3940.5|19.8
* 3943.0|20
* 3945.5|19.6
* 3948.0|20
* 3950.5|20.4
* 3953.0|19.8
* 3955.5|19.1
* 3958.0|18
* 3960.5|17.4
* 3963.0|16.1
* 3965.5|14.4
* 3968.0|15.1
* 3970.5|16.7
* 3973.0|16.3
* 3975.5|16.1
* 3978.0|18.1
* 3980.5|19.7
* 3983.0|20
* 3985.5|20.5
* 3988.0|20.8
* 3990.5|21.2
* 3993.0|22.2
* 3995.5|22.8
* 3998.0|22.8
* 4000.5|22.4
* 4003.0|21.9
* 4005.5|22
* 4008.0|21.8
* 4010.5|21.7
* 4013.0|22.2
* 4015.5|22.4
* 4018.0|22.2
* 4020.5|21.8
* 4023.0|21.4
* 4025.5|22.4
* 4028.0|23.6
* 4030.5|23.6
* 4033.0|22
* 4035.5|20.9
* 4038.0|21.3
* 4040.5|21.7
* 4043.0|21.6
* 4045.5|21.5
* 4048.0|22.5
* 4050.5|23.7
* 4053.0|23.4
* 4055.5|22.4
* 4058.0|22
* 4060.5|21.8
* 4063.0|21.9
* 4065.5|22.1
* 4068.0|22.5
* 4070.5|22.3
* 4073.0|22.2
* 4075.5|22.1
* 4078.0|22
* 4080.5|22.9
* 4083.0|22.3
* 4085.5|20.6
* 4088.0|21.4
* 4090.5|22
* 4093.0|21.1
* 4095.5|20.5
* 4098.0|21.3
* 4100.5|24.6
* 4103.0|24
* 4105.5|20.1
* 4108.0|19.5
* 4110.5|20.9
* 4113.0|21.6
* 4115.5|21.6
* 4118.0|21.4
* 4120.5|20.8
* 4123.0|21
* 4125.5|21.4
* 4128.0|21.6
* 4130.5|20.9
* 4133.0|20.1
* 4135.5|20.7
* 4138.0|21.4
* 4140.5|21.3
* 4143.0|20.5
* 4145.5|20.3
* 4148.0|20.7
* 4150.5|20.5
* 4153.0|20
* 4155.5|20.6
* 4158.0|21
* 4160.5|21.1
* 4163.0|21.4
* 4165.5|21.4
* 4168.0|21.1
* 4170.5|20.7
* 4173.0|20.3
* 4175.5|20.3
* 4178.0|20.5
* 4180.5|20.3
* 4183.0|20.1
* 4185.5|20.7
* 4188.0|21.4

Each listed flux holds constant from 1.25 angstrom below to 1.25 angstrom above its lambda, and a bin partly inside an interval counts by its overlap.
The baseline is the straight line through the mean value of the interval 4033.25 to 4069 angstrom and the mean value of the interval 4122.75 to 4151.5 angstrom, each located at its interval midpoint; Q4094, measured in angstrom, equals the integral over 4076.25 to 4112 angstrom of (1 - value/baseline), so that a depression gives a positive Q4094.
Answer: -0.3 angstrom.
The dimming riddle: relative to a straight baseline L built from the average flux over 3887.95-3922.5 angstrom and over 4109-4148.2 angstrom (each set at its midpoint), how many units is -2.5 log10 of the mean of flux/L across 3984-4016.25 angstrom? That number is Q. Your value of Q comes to -0.09 mag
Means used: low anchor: 19.5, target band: 21.9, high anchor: 21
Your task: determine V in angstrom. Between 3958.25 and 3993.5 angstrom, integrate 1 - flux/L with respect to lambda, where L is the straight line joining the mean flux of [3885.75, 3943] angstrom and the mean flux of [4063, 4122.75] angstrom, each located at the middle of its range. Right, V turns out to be 3.0 angstrom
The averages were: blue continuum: 18.8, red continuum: 21.7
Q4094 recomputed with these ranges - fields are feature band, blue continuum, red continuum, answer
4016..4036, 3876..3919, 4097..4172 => -2.15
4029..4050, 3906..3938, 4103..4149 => -1.95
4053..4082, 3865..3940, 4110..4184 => -2.93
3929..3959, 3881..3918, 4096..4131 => 1.60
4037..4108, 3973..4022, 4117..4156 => -3.68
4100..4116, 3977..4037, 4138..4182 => -0.44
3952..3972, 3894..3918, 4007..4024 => 3.72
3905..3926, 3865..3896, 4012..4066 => -0.92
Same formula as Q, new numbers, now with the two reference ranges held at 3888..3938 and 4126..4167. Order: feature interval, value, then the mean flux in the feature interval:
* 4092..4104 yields -0.09 mag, 22.3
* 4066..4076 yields -0.11 mag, 22.3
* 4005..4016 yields -0.12 mag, 22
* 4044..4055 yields -0.14 mag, 22.7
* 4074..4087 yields -0.09 mag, 22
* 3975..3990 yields 0.00 mag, 19.5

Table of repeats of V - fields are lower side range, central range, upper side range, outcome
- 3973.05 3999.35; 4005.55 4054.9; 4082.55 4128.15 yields -3.60 angstrom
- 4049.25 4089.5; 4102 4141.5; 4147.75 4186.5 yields 0.49 angstrom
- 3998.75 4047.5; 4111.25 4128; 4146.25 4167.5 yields -0.11 angstrom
